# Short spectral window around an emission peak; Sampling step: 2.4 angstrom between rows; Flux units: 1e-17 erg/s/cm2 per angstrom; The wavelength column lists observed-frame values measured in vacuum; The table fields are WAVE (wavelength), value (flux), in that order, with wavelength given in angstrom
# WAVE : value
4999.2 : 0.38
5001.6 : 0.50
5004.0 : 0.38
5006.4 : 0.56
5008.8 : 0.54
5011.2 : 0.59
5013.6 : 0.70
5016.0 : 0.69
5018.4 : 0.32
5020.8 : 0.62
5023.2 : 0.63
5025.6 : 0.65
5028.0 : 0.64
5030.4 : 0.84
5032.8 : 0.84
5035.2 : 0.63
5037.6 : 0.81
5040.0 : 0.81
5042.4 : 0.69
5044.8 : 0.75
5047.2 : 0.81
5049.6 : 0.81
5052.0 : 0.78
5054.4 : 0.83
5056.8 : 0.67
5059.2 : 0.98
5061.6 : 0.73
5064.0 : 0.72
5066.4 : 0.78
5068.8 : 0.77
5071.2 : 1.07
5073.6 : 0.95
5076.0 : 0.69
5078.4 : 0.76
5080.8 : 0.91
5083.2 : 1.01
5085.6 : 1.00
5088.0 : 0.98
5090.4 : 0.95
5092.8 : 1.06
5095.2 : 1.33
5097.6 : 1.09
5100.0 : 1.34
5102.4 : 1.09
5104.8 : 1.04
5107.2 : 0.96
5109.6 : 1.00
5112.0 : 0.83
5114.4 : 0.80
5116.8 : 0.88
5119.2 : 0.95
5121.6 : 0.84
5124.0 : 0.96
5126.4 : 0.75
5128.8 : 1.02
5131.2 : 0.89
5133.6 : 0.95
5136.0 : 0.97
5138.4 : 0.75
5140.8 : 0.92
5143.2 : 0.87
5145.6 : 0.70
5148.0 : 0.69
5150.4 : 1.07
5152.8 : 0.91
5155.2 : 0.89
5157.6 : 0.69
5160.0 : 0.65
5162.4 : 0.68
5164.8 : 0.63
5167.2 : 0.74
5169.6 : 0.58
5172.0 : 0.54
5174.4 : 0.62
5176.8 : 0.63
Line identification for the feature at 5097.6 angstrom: C IV 1549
